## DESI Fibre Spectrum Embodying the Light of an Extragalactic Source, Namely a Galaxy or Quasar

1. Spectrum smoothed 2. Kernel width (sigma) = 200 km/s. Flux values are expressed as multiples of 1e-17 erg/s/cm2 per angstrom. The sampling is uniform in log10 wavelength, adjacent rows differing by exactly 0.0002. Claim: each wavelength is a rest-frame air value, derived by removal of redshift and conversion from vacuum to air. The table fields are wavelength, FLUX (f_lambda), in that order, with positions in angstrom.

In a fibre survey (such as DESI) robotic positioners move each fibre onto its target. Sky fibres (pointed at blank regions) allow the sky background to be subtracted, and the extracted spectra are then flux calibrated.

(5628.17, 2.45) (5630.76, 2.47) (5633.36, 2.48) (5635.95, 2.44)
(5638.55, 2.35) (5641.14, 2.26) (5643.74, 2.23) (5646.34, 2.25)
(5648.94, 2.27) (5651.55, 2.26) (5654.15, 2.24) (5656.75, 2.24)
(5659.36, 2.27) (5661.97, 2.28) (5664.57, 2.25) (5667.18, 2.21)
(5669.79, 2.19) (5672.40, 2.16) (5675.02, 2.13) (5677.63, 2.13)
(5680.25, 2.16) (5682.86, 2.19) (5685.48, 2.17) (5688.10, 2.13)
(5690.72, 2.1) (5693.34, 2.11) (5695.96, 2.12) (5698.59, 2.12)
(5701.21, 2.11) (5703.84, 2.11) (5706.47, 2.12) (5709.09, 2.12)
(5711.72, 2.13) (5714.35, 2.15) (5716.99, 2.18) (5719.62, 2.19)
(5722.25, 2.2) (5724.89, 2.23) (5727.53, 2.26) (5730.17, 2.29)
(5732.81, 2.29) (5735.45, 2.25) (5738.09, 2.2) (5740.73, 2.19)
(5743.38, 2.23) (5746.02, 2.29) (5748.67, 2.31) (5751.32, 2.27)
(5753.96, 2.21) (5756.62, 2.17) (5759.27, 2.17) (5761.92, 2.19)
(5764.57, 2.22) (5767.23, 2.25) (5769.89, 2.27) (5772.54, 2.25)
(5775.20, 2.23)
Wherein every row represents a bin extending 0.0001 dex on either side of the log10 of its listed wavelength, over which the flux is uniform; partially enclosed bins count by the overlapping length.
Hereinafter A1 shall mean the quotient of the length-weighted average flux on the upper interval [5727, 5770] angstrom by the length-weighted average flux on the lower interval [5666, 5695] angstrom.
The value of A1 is 1.0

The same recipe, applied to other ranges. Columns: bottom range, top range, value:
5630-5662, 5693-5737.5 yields 0.94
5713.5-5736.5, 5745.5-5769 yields 1.00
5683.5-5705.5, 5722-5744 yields 1.05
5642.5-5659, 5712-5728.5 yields 0.98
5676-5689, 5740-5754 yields 1.05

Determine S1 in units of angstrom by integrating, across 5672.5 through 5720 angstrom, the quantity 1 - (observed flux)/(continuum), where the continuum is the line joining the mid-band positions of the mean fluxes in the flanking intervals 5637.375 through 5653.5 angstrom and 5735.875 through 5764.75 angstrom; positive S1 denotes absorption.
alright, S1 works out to 2.3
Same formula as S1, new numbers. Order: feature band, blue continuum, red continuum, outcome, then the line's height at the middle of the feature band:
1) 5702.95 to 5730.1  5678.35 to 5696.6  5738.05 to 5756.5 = 0.2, 2.19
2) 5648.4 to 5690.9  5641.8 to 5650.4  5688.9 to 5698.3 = -0.4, 2.18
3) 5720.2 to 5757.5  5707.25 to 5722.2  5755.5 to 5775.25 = -0.9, 2.19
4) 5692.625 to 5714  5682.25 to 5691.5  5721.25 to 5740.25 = 0.6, 2.18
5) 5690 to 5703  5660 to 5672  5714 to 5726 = 0.6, 2.21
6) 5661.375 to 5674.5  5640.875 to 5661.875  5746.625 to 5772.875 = 0.2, 2.25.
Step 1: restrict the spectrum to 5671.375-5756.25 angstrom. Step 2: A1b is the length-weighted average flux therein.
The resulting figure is 2.18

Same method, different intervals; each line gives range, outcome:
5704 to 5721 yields 2.15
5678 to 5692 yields 2.15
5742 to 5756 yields 2.26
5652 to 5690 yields 2.2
